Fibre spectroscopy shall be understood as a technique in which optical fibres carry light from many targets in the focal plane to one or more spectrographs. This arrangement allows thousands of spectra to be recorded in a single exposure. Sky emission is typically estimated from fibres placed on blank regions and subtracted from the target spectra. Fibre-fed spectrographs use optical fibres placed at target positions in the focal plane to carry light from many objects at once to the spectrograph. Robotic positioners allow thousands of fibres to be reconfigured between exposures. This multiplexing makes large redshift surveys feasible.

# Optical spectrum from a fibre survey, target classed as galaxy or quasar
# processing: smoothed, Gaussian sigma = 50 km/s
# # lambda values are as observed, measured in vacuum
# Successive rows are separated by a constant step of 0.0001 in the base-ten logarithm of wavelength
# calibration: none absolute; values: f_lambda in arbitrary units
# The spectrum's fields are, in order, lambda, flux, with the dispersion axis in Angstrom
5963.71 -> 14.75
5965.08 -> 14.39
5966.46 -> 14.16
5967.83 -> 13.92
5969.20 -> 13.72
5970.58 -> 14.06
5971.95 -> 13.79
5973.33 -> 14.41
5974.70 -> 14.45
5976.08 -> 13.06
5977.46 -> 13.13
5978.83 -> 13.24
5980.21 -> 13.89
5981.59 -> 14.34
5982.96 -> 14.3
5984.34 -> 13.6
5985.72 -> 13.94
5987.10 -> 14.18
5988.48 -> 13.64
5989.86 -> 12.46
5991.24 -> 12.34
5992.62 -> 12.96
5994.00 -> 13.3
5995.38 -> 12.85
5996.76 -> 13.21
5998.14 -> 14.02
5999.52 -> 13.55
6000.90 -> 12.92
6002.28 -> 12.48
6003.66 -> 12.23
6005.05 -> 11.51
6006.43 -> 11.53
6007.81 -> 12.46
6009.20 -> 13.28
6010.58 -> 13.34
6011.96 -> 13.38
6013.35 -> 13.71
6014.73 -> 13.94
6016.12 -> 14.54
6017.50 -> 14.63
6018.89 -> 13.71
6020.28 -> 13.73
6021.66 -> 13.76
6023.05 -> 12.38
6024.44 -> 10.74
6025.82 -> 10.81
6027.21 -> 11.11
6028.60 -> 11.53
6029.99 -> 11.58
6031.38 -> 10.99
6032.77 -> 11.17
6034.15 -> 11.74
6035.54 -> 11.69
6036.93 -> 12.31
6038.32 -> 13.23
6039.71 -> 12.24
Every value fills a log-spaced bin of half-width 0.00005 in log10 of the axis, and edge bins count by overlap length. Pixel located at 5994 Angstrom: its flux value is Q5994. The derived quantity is 13.3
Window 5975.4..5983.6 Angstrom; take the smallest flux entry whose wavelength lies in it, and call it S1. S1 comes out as 13.06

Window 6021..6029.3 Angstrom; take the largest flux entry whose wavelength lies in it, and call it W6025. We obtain 13.76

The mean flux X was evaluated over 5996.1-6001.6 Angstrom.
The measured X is 13.4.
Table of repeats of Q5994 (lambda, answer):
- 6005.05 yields 11.51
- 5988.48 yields 13.64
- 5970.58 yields 14.06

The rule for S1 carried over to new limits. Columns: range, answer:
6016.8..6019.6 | 13.71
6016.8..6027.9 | 10.74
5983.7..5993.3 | 12.34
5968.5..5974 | 13.72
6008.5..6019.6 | 13.28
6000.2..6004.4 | 12.23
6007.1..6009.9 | 12.46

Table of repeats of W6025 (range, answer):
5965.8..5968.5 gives 14.16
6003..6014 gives 13.71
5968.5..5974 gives 14.41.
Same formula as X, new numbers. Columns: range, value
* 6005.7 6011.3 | 12.7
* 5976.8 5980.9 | 13.4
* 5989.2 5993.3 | 12.6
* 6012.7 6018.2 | 14.2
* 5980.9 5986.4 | 14.1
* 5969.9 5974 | 14.1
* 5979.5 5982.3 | 14.1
